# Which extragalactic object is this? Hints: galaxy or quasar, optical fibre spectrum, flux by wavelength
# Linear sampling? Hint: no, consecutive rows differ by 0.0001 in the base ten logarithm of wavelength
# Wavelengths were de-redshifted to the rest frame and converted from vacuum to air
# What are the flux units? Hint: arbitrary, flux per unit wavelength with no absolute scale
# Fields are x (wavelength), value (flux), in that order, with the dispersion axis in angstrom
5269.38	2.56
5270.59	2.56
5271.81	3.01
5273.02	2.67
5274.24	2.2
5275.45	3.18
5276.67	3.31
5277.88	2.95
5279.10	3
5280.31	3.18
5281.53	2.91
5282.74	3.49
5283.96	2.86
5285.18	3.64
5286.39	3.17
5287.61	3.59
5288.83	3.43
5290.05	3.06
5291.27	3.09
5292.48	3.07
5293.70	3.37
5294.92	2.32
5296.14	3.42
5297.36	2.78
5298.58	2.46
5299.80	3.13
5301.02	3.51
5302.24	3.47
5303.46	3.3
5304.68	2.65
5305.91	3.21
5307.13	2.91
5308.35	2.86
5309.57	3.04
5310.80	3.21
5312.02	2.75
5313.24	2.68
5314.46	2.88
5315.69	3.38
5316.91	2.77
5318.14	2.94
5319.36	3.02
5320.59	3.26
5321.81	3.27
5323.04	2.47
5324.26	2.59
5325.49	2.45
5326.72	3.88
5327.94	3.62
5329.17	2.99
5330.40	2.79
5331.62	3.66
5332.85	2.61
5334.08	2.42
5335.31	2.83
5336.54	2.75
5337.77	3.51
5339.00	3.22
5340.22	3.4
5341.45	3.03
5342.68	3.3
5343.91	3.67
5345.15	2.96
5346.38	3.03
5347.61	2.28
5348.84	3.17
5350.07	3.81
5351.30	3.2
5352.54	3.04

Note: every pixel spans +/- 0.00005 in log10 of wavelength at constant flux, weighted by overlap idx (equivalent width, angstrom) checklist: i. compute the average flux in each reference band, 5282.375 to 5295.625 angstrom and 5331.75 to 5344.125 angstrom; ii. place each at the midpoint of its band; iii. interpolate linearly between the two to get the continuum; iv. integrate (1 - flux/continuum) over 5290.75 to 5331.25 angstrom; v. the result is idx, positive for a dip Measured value 1.51 angstrom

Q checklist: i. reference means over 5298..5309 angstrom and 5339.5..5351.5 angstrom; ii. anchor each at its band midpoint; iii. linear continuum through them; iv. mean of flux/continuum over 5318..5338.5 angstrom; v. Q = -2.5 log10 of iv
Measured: 0.05 mag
